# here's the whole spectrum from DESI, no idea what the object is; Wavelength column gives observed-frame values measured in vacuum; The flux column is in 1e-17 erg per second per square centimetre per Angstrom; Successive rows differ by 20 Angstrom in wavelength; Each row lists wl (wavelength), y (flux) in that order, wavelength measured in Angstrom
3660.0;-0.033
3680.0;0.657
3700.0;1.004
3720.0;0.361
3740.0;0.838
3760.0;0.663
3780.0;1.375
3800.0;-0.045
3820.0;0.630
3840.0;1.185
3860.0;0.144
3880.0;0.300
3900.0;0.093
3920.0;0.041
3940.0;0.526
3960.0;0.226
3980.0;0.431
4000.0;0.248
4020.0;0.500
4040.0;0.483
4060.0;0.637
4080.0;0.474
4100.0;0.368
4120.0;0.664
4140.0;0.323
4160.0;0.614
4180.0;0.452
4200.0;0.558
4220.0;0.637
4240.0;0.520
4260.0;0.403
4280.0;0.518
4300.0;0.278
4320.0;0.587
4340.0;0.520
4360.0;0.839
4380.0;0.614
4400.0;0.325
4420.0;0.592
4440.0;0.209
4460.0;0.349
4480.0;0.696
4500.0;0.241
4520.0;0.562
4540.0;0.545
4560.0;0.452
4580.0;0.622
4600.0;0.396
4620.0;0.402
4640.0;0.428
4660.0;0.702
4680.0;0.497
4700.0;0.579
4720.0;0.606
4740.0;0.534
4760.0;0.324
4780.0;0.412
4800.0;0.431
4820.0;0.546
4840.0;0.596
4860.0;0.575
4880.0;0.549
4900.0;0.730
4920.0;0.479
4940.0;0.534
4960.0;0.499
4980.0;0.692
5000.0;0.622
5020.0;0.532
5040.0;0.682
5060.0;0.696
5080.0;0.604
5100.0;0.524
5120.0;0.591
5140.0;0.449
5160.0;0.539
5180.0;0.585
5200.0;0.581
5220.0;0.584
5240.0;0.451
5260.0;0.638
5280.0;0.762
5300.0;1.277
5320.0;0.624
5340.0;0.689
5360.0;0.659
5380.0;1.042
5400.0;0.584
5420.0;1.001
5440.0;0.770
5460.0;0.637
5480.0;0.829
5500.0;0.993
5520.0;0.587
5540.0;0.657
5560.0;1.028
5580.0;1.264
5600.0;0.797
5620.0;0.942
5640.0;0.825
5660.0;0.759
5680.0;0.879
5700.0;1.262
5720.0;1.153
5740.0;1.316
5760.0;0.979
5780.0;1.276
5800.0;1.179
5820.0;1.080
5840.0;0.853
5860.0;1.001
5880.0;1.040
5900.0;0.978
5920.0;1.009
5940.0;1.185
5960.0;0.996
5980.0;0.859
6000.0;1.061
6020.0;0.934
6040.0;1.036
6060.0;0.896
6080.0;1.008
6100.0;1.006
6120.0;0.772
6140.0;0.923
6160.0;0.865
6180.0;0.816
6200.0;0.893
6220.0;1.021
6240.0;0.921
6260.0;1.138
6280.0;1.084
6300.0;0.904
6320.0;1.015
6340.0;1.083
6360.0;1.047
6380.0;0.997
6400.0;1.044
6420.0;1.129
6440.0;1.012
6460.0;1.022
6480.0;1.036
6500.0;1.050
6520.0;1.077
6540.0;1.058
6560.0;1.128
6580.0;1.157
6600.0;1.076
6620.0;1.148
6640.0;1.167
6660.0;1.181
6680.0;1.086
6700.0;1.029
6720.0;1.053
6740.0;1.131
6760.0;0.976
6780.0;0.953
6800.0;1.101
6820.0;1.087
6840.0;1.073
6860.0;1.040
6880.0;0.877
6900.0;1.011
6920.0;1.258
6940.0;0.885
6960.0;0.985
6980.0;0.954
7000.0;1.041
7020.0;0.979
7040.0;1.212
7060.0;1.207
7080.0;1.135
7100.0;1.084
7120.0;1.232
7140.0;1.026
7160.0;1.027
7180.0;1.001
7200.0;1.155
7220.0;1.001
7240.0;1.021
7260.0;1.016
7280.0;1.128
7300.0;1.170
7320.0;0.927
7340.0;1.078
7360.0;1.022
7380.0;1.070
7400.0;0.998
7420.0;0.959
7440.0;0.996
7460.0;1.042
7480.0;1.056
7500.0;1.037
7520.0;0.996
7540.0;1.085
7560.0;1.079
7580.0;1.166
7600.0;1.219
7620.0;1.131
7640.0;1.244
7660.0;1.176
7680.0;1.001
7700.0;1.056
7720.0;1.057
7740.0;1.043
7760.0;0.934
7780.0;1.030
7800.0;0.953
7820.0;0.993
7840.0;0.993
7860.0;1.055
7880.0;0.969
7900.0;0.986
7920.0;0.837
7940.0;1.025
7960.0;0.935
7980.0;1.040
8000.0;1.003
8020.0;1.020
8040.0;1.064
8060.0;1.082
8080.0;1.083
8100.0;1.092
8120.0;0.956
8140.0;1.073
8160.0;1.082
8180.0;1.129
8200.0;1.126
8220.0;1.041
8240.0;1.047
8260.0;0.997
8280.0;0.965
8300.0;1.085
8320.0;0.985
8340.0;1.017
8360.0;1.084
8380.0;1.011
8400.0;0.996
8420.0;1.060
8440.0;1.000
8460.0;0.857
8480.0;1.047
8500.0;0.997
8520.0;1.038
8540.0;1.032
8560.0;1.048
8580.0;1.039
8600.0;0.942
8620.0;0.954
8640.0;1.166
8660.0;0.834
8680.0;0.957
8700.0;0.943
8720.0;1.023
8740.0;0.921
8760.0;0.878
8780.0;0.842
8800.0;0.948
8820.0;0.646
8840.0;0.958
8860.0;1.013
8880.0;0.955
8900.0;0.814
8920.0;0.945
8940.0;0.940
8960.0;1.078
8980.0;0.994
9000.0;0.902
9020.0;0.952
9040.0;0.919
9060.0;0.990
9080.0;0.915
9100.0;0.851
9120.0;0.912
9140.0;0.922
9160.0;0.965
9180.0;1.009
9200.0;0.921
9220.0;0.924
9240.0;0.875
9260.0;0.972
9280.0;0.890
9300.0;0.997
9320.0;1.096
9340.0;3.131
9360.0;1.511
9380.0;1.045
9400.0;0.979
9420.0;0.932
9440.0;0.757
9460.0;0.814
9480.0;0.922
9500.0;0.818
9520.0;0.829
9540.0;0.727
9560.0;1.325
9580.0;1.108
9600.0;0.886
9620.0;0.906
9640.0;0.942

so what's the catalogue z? 0.423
